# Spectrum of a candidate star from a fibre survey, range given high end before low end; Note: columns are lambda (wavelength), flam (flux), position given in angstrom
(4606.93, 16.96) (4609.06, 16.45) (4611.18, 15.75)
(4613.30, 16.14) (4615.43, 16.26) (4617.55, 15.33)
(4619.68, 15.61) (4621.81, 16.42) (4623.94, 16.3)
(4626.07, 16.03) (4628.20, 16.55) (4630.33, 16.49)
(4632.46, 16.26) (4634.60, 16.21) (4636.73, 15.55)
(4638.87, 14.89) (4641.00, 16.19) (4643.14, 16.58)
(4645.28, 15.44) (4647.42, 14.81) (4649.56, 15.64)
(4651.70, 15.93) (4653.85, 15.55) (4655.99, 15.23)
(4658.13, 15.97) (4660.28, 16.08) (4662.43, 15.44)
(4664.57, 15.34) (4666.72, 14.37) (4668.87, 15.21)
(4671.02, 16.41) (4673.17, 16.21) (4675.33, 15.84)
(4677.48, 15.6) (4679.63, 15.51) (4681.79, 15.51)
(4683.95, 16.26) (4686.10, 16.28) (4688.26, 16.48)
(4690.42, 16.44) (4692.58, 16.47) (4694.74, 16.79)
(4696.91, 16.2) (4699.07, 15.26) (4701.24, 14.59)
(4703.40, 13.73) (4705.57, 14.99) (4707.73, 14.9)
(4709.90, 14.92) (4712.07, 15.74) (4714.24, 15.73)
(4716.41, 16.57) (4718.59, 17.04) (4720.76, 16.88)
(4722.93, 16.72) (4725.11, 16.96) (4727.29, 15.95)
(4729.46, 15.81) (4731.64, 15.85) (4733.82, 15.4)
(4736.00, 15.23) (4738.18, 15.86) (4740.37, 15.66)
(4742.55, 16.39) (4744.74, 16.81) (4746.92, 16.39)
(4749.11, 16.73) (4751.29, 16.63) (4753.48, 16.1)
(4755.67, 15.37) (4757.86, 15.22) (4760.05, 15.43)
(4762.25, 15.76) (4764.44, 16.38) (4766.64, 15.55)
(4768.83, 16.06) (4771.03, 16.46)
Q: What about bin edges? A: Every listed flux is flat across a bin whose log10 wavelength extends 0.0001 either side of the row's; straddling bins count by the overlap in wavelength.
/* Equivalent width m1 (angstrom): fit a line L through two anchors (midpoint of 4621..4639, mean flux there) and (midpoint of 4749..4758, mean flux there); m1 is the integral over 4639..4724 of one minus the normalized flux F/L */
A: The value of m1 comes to 1.8 angstrom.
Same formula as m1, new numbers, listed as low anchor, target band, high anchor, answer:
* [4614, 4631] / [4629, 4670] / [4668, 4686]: 0.9 angstrom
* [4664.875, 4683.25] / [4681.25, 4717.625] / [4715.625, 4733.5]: 0.7 angstrom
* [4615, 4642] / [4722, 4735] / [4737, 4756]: 0.1 angstrom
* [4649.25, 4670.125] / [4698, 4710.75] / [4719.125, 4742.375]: 0.9 angstrom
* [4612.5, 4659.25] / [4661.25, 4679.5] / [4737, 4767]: 0.4 angstrom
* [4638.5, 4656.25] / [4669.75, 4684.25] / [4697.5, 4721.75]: -0.3 angstrom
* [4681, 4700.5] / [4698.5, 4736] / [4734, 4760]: 0.9 angstrom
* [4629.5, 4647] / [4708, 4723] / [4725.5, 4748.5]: -0.2 angstrom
